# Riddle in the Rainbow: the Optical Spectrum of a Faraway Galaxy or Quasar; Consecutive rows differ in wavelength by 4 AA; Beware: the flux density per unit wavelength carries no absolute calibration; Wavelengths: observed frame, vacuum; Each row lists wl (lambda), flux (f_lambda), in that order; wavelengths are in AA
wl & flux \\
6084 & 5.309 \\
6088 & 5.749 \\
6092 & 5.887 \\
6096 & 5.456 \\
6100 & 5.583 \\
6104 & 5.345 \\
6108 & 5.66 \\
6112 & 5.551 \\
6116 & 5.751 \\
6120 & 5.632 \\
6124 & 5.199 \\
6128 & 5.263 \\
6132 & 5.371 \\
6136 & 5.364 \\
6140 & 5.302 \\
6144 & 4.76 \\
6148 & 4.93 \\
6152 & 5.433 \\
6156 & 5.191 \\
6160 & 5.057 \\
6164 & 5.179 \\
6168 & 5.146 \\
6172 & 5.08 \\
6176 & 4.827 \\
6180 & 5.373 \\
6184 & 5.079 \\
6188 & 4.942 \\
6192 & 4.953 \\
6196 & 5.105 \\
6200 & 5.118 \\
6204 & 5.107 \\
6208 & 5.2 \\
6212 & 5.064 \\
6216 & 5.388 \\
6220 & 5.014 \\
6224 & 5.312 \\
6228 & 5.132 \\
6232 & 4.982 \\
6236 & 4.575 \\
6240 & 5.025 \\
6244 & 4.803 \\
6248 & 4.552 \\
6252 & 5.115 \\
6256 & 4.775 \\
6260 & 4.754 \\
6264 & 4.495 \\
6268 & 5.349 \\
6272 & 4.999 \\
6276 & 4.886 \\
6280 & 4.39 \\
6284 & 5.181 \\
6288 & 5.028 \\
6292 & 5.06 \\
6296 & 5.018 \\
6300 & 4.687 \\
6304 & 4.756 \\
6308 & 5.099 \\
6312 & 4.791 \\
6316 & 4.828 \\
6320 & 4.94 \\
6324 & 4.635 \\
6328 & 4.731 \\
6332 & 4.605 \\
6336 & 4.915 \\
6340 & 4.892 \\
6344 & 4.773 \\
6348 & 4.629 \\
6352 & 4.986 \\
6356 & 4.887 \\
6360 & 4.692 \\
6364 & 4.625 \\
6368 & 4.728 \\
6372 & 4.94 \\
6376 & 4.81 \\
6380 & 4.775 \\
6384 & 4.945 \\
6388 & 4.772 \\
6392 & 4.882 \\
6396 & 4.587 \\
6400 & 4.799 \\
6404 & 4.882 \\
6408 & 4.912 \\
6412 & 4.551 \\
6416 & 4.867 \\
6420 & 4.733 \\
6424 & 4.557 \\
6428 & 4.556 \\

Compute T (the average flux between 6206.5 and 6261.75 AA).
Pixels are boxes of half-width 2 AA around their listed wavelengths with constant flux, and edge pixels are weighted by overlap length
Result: 4.98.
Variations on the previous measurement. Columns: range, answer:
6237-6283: 4.83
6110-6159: 5.31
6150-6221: 5.13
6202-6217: 5.18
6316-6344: 4.79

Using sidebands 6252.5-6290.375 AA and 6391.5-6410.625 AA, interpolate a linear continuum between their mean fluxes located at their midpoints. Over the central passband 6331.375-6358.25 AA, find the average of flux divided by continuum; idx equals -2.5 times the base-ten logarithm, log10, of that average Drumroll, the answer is 0.003 mag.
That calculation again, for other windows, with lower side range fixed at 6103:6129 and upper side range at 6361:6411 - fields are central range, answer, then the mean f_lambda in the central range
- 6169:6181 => 0.06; 5.07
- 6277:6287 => 0.05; 4.82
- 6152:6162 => 0.04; 5.19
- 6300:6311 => 0.03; 4.87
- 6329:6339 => 0.04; 4.77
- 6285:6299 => 0.00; 5.02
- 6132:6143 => 0.03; 5.29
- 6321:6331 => 0.06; 4.7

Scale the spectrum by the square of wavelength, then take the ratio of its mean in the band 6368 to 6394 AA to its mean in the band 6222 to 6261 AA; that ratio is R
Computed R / 1.0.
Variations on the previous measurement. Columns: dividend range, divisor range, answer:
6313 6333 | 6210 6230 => 0.95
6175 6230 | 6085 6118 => 0.94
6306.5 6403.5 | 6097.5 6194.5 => 0.98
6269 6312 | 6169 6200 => 1.01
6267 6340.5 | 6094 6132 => 0.95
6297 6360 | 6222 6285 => 1.01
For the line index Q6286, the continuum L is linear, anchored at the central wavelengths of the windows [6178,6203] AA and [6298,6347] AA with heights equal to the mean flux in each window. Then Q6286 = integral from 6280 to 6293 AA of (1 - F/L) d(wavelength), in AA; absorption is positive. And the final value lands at -0.3 AA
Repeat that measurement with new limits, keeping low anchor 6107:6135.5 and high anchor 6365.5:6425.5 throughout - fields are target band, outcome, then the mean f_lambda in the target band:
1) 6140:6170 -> 1.55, 5.11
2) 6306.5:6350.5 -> 1.34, 4.8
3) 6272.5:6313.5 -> 1.20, 4.89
